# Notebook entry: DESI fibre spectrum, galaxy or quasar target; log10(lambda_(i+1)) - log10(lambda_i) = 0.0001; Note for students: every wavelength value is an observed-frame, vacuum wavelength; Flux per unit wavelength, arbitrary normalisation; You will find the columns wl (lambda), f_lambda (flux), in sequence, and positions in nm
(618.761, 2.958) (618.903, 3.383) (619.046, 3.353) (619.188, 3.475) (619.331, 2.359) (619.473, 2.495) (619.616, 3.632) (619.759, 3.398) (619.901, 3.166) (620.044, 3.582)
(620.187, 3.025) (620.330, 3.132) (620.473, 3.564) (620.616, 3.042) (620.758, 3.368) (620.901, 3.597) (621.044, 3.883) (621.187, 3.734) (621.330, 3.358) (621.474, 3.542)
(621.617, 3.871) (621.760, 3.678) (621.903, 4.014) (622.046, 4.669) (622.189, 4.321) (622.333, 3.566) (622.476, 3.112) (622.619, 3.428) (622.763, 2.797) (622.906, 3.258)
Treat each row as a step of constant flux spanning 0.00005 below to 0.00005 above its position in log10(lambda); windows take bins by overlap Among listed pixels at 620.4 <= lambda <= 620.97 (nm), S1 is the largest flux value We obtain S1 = 3.597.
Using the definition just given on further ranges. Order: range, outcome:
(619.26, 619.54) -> 2.495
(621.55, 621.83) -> 3.871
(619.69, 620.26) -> 3.582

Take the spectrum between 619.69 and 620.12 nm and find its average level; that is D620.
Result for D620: 3.38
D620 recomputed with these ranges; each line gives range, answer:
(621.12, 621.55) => 3.54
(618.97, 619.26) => 3.41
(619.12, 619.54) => 2.78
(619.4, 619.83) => 3.17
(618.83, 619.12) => 3.37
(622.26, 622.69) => 3.37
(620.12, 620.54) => 3.24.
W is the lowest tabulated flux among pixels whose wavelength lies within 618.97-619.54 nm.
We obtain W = 2.359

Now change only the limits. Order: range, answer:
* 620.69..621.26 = 3.368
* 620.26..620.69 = 3.042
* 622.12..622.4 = 3.566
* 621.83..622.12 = 4.014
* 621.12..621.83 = 3.358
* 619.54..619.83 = 3.398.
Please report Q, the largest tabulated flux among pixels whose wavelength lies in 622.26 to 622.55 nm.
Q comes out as 3.566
